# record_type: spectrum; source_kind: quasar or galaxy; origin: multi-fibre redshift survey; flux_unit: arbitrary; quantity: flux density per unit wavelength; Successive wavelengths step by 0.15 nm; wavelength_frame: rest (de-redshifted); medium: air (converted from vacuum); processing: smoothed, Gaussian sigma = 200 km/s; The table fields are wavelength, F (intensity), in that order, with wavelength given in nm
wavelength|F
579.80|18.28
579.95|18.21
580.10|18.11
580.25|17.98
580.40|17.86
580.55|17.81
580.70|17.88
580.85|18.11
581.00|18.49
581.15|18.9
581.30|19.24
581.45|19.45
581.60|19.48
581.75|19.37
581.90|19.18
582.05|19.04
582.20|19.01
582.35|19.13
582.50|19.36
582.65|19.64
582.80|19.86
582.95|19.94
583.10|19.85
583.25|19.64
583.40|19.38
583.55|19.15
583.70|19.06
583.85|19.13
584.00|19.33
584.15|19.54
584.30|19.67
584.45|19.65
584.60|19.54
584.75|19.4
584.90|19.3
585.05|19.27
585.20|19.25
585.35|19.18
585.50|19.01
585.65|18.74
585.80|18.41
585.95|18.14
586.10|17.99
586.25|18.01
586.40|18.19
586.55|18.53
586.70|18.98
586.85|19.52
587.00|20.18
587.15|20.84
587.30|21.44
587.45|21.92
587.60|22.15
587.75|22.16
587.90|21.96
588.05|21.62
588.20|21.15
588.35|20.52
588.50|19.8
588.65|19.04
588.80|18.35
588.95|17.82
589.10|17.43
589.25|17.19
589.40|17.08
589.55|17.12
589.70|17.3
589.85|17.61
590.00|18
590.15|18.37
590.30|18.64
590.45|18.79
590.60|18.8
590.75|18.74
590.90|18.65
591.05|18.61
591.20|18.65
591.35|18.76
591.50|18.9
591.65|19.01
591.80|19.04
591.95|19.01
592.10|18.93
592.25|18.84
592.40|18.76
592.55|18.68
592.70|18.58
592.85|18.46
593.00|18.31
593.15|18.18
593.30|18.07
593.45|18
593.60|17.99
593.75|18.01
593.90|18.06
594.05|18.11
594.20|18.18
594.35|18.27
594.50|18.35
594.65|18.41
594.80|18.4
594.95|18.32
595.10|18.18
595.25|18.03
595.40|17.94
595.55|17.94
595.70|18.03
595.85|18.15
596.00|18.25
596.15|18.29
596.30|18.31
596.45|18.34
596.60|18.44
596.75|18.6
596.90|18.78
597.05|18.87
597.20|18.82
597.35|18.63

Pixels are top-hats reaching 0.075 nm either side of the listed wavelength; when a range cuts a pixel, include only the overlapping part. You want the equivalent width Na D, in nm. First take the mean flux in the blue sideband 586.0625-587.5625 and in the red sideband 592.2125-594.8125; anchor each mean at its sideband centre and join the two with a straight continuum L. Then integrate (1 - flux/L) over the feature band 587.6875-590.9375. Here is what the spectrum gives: 0.04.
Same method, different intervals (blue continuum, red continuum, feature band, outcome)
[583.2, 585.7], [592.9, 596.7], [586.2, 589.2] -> -0.16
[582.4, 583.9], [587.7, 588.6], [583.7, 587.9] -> 0.16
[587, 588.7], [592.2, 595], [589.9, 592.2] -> 0.10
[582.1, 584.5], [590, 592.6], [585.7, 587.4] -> 0.00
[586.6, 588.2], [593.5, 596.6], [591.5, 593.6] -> 0.06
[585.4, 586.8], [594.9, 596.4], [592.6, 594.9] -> 0.00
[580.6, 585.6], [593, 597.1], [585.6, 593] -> -0.13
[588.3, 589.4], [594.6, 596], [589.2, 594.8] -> -0.01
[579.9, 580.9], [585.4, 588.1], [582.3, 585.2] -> -0.08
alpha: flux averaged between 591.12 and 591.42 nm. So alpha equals 18.7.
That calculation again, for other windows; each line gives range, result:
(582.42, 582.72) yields 19.5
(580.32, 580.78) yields 17.9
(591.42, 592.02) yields 19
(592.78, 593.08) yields 18.4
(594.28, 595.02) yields 18.4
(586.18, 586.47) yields 18.1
